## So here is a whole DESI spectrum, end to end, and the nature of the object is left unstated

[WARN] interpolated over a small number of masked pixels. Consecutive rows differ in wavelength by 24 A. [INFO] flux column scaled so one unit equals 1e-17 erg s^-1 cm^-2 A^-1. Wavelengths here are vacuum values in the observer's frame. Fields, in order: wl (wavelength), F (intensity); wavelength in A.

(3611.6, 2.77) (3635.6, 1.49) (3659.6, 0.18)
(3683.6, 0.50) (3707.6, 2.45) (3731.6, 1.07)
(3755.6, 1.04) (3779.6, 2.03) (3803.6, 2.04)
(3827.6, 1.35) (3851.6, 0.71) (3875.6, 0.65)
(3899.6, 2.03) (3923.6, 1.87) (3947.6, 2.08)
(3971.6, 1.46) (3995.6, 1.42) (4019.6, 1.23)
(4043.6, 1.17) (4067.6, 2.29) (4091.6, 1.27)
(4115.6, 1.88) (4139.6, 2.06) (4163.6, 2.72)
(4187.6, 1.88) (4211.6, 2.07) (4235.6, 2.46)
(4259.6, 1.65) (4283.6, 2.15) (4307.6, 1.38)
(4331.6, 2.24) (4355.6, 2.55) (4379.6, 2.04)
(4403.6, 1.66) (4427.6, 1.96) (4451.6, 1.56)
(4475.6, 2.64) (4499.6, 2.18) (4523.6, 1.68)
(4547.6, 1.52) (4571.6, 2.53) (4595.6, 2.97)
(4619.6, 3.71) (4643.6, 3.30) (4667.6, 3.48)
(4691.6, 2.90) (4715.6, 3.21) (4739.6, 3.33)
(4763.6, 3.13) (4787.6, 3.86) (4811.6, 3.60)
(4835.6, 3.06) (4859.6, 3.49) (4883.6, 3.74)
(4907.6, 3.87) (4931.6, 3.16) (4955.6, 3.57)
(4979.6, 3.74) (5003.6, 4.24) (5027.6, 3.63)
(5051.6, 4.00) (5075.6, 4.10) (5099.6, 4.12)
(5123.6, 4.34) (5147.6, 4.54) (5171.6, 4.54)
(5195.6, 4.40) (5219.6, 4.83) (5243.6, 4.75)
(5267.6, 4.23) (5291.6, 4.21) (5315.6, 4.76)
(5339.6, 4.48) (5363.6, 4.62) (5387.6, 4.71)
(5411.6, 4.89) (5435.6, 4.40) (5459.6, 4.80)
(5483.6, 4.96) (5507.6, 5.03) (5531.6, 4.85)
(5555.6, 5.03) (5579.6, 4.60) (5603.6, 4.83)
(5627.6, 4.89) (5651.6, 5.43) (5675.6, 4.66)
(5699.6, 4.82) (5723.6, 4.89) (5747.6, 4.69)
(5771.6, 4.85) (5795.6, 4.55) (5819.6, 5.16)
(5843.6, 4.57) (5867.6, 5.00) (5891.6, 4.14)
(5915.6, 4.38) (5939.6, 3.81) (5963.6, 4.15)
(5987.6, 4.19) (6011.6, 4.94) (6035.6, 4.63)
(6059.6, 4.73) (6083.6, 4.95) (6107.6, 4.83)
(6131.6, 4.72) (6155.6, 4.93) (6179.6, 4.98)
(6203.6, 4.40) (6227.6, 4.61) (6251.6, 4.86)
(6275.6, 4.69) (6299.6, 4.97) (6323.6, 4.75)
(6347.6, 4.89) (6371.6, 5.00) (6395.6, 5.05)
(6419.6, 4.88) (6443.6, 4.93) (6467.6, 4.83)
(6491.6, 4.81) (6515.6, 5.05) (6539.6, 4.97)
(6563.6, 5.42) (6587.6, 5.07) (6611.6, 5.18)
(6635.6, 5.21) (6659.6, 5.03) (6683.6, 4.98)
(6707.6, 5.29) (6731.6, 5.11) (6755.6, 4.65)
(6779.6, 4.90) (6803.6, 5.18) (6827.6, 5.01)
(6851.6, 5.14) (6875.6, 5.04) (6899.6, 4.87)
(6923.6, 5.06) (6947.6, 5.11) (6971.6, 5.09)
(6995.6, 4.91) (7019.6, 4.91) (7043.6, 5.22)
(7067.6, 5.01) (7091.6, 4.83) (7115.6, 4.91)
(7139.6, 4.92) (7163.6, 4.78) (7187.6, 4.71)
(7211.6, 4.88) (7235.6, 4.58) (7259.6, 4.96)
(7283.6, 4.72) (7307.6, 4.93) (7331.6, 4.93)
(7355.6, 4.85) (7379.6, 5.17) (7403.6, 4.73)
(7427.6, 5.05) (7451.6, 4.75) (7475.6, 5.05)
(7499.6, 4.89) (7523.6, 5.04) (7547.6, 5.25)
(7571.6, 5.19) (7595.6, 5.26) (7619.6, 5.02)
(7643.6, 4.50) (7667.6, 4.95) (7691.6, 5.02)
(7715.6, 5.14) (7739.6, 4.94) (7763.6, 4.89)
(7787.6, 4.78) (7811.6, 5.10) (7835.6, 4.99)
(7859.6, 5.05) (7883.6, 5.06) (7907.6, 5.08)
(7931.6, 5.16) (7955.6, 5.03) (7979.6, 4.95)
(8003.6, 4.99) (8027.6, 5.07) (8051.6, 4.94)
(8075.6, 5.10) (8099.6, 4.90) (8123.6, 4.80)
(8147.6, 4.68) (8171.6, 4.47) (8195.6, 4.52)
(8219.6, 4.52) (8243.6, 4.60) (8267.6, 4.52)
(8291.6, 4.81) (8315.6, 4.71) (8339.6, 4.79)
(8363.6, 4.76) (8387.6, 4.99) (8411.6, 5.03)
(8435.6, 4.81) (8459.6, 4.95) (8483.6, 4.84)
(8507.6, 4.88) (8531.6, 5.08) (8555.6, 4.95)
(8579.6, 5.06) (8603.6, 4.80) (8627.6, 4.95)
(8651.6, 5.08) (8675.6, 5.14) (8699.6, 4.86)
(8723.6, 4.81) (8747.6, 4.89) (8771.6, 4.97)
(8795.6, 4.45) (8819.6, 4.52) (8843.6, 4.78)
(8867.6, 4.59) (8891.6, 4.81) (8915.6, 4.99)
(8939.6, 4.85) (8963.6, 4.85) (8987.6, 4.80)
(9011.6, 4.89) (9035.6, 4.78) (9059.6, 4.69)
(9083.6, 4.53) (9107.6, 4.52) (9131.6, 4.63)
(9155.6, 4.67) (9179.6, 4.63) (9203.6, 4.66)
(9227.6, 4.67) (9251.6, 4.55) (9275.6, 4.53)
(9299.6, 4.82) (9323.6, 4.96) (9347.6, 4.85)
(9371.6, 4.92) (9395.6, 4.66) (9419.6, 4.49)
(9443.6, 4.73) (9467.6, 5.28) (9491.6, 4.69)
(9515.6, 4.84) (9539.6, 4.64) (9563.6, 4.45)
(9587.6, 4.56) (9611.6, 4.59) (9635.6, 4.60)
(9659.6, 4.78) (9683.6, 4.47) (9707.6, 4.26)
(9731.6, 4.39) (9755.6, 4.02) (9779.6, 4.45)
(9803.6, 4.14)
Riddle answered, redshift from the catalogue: 0.15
